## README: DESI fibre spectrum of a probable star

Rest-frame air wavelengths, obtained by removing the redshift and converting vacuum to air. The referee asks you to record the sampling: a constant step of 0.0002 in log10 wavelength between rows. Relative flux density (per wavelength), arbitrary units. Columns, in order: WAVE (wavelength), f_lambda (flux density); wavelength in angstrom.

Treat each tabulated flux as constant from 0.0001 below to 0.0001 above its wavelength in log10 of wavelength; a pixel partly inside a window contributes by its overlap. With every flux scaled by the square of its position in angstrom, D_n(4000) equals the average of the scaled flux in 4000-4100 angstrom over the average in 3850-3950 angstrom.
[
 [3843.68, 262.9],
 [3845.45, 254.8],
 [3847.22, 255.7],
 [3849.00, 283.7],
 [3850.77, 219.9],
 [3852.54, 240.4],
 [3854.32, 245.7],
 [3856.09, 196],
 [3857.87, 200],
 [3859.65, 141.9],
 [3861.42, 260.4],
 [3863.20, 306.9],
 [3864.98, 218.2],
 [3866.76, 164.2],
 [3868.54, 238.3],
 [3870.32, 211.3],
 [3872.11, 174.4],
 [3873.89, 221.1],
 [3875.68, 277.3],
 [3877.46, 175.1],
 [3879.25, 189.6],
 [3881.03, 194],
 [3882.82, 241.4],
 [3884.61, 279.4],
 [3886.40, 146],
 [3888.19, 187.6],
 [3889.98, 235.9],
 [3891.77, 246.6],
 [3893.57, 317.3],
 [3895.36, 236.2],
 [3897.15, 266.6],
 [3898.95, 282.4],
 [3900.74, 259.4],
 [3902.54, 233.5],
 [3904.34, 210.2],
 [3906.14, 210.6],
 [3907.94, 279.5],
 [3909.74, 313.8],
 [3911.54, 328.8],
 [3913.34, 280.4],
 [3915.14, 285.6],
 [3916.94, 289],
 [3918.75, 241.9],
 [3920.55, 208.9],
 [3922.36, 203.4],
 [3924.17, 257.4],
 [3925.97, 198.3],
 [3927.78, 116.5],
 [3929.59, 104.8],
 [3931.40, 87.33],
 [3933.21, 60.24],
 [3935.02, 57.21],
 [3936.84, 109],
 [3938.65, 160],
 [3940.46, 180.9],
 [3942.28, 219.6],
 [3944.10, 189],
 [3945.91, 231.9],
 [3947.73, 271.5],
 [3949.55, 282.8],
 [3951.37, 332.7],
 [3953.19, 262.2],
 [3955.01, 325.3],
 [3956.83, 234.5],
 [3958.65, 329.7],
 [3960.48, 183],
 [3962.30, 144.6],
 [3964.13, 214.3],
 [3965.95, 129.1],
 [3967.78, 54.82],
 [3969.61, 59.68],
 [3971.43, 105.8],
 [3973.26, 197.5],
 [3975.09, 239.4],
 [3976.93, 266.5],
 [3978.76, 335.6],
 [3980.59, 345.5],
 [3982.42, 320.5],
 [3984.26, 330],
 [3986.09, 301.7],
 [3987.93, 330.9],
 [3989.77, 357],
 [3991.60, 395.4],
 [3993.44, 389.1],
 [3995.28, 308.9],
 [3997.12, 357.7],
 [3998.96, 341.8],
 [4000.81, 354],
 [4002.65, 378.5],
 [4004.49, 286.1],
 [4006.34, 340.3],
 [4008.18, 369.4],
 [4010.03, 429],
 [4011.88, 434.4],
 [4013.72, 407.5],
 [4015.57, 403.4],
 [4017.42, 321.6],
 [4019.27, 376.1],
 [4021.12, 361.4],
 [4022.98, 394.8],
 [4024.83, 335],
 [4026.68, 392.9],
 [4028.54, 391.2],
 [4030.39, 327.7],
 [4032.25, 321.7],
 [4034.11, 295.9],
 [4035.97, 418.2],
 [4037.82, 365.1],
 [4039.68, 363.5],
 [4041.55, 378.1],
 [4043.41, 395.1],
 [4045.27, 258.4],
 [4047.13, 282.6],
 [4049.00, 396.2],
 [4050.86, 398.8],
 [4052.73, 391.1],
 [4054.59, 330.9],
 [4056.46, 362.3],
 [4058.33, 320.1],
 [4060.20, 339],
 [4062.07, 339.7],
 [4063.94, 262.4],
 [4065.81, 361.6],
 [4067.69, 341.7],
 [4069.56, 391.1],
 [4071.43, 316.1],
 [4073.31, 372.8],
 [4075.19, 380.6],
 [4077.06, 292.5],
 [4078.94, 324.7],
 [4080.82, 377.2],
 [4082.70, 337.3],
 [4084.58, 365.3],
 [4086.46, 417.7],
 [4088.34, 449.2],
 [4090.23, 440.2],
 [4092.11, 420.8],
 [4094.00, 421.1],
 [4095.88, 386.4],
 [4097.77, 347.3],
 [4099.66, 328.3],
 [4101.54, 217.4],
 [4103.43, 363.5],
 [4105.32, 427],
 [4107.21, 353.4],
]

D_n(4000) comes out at 1.80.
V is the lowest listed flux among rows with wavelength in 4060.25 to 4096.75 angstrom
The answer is 262.4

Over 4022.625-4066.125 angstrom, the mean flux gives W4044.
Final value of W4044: 350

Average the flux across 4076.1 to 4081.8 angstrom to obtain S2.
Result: 332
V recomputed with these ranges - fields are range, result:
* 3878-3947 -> 57.21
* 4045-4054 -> 258.4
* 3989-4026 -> 286.1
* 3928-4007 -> 54.82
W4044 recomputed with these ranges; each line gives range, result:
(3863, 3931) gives 231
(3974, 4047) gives 351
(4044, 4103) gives 354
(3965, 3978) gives 153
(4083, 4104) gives 377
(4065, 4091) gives 369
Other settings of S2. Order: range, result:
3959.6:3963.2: 164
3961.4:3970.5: 121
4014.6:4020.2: 367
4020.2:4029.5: 375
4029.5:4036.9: 341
